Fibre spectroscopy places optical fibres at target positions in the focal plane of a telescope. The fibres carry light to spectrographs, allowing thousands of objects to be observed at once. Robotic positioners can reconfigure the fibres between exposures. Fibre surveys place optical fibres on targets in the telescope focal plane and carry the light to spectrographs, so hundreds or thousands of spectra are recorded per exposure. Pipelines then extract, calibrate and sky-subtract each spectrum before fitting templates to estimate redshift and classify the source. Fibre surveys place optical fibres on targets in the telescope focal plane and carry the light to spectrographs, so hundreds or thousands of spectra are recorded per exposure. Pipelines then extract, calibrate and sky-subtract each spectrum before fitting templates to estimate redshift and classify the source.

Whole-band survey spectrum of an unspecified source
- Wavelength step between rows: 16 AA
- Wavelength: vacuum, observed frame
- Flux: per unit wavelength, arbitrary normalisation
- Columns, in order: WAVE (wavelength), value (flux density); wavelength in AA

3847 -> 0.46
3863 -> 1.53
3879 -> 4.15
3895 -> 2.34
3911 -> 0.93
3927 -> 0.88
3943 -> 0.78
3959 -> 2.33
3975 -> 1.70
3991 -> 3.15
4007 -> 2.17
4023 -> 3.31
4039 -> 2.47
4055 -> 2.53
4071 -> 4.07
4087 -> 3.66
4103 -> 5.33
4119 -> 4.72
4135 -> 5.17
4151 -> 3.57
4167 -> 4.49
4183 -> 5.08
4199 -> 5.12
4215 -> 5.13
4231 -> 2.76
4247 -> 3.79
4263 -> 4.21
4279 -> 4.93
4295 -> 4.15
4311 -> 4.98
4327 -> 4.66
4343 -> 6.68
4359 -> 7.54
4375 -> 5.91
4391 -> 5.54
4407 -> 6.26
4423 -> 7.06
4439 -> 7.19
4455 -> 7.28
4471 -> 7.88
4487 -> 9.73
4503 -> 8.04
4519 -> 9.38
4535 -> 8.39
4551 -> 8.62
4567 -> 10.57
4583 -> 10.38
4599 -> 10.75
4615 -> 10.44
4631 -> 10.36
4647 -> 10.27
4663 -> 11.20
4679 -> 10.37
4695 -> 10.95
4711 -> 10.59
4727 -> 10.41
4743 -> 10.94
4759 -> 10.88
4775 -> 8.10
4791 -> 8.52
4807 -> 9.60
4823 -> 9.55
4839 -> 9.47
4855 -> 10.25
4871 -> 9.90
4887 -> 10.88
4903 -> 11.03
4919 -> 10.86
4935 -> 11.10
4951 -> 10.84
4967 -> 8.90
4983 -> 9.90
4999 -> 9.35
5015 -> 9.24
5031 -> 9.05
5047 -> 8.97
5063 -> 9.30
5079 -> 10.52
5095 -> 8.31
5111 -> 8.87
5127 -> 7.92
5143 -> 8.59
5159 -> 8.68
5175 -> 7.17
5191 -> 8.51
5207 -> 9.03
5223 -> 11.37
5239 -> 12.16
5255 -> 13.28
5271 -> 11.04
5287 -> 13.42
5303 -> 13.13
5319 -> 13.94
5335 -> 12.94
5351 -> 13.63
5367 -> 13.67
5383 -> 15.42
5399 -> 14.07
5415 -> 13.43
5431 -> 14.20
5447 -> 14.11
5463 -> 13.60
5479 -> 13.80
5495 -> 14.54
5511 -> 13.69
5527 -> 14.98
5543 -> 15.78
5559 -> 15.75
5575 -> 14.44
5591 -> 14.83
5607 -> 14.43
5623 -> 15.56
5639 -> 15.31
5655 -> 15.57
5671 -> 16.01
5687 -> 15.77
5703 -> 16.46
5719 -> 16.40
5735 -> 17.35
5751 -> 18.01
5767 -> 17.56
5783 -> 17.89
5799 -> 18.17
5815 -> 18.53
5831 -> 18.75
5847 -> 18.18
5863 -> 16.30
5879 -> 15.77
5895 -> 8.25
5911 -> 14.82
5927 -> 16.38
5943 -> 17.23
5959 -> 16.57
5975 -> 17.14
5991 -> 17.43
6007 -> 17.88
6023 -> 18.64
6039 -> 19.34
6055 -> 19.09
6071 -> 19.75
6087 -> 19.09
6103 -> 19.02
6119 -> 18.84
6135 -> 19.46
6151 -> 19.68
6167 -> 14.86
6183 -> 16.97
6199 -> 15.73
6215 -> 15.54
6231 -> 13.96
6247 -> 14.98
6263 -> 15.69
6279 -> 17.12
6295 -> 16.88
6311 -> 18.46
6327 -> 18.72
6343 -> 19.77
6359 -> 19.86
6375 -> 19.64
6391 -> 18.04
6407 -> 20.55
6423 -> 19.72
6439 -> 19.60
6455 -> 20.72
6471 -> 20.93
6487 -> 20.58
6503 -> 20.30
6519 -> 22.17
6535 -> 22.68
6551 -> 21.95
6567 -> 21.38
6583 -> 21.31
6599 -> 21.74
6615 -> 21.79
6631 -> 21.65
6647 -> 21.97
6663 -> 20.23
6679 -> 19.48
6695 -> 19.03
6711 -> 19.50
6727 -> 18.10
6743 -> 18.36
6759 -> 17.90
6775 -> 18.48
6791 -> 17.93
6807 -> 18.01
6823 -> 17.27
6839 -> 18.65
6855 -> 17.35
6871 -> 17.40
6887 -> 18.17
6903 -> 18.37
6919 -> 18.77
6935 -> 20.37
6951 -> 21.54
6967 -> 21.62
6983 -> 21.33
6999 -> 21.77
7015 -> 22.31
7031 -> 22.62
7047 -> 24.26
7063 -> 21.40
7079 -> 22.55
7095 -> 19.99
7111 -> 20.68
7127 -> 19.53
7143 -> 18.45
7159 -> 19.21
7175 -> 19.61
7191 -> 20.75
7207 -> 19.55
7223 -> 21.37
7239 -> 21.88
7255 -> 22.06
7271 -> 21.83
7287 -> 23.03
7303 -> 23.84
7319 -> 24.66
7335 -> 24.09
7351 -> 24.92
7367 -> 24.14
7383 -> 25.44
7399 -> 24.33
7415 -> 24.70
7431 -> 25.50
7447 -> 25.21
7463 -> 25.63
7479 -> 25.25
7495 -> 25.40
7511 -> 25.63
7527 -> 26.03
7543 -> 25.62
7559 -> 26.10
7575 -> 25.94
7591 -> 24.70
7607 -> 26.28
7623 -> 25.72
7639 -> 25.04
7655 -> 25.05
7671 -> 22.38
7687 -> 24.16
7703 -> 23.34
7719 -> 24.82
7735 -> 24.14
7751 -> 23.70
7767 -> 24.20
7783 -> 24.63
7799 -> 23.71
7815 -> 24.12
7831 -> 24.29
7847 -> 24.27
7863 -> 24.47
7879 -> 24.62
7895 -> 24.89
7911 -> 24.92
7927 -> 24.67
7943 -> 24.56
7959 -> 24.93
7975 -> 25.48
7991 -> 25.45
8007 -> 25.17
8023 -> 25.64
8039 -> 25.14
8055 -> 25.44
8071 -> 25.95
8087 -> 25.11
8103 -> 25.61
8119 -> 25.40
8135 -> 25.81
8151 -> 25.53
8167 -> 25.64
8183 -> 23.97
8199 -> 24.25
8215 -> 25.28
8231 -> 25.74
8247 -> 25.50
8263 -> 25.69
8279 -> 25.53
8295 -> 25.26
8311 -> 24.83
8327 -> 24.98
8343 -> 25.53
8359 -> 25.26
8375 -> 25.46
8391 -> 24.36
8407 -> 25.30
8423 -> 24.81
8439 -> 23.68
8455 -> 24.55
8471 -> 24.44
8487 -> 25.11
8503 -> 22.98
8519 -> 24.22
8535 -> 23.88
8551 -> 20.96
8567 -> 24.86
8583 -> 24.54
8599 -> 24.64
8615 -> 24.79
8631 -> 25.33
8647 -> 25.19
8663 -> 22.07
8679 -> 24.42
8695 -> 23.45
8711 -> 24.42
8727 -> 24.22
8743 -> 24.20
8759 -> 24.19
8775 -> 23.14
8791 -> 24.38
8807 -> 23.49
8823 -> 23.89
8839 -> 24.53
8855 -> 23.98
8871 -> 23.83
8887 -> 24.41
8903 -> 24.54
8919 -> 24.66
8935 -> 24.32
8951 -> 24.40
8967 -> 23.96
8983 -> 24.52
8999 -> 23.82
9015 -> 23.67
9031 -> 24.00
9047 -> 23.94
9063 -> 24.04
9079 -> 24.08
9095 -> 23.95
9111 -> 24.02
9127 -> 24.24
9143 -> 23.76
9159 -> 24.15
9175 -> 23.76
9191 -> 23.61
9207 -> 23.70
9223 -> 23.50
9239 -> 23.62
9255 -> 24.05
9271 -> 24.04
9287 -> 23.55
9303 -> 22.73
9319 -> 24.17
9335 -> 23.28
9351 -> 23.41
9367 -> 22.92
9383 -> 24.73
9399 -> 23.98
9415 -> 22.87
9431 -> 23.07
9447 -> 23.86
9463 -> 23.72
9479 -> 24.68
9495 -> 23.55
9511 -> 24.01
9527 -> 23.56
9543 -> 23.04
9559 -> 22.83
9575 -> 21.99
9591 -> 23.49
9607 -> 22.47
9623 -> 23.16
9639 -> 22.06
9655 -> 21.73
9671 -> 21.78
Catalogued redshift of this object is 0.00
